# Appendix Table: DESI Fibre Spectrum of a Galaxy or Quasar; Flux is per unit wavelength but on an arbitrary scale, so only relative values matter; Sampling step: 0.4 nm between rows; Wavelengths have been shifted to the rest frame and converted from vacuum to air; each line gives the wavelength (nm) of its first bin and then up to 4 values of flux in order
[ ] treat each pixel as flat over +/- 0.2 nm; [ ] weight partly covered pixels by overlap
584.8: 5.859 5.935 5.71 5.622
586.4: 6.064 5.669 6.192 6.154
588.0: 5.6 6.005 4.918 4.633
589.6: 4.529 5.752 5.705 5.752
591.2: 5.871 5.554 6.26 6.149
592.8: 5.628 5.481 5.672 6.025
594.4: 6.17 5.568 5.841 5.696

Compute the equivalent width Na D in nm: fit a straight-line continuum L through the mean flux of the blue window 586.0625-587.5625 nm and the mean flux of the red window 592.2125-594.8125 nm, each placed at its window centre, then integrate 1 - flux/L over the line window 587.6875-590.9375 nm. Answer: 0.292 nm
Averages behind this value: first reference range 5.96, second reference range 5.83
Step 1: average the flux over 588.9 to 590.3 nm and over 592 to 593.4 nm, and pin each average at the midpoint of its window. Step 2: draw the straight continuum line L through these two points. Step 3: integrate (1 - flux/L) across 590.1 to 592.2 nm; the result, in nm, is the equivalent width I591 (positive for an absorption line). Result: -0.16 nm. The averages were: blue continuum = 5.02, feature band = 5.82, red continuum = 5.83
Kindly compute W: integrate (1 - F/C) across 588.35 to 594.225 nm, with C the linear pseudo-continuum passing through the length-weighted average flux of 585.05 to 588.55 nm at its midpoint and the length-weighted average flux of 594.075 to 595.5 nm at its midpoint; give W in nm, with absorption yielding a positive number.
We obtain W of 0.283 nm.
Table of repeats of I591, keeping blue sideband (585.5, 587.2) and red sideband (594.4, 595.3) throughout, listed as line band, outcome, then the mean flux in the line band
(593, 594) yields 0.02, 5.67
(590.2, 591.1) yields 0.01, 5.74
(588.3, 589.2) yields 0.09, 5.22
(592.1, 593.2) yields -0.01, 5.85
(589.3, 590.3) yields 0.11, 5.15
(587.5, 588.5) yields -0.01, 5.89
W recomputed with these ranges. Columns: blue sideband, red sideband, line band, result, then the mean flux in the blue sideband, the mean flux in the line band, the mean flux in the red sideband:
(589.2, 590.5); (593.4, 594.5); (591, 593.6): -0.08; 5.19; 5.81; 5.94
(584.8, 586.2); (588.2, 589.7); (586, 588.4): -0.22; 5.77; 5.92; 5.05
